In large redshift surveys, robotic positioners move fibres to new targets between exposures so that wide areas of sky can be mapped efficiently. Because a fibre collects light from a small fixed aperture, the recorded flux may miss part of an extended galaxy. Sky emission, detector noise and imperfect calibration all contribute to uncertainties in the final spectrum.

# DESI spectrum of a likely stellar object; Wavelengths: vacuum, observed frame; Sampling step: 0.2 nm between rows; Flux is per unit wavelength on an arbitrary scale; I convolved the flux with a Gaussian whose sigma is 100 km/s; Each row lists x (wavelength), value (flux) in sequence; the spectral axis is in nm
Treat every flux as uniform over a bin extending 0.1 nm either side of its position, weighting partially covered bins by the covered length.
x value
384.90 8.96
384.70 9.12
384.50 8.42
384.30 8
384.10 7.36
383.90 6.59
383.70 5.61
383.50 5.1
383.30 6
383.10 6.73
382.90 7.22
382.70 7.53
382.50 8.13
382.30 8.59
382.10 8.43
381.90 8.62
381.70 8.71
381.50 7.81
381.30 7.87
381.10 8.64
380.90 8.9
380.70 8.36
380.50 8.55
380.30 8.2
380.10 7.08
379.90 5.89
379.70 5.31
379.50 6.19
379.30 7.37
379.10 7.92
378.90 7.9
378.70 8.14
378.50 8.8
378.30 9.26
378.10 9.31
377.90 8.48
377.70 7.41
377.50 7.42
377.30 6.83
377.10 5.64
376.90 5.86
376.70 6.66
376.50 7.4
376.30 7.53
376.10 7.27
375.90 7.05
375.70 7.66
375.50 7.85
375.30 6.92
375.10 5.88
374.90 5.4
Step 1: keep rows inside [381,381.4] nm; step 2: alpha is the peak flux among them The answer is 8.64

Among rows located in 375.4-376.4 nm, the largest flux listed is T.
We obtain 7.85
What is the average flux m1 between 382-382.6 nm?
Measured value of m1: 8.38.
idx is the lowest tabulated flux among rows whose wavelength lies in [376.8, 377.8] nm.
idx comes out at 5.64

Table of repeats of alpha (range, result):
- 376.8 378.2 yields 9.31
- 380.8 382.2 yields 8.9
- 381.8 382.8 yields 8.62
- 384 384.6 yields 8.42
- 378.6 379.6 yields 8.14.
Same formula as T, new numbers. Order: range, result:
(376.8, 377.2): 5.86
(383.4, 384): 6.59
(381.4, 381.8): 8.71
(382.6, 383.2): 7.53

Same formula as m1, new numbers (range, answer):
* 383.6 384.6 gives 7.2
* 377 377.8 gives 6.83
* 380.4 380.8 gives 8.46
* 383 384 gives 6.01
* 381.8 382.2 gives 8.52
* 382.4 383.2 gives 7.4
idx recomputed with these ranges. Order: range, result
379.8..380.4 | 5.89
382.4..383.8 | 5.1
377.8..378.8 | 8.14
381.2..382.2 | 7.81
